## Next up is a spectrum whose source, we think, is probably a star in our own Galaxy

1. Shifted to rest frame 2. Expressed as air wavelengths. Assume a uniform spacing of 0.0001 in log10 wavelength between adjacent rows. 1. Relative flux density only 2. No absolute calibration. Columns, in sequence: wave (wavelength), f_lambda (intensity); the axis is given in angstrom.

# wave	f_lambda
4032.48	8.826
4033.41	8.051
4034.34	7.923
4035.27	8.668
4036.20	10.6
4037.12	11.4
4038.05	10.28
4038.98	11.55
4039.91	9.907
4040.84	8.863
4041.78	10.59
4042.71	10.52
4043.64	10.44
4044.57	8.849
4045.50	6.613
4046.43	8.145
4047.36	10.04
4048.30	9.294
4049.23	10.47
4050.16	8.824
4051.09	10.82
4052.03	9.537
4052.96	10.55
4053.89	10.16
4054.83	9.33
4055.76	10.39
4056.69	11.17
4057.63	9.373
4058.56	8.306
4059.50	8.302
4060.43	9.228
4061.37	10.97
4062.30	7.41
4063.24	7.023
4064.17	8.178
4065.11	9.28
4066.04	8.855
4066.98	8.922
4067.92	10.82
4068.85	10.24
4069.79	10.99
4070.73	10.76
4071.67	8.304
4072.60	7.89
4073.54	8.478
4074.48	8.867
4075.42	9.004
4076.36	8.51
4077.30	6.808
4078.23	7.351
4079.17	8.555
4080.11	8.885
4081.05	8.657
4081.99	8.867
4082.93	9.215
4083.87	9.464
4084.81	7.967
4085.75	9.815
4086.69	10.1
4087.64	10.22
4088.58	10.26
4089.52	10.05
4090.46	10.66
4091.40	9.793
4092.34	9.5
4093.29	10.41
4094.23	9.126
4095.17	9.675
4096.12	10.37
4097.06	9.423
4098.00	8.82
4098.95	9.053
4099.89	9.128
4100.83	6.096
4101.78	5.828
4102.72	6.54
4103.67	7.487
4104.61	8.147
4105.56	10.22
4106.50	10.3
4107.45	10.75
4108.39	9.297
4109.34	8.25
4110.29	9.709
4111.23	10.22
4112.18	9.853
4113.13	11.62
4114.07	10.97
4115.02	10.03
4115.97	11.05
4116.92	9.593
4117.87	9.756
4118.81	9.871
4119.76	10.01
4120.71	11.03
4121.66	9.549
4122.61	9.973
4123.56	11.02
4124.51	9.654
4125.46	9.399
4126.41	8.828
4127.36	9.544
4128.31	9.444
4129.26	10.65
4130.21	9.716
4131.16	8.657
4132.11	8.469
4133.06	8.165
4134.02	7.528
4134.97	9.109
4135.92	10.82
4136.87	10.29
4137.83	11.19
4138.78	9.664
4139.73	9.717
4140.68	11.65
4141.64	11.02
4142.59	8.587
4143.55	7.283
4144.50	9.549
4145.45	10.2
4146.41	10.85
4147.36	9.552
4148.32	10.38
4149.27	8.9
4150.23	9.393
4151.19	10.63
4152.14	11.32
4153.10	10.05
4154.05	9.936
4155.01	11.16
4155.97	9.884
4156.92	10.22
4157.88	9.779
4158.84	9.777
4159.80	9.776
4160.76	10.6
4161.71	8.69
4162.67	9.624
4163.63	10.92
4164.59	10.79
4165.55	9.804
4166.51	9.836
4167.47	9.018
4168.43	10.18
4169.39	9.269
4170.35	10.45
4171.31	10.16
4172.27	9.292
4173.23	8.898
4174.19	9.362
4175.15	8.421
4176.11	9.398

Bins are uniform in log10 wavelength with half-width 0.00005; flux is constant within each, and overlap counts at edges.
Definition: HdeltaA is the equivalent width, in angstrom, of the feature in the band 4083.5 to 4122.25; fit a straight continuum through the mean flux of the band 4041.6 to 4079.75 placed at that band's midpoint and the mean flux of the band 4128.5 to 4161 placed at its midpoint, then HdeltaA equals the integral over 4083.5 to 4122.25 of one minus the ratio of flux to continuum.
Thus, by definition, 0.0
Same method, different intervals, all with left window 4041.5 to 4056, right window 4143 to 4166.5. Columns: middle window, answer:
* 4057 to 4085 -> 2.41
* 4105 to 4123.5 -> -0.54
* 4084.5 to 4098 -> -0.05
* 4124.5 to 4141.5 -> 0.48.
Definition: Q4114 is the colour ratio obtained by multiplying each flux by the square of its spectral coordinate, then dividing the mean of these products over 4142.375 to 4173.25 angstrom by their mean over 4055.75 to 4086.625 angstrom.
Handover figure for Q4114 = 1.1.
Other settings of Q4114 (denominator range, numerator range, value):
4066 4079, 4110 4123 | 1.17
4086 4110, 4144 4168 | 1.12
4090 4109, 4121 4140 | 1.08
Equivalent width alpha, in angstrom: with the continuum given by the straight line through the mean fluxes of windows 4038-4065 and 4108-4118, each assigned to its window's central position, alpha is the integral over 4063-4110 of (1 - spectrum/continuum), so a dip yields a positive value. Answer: 3.6 angstrom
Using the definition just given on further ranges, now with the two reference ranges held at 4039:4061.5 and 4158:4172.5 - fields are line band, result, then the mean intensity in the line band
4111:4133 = -0.3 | 9.92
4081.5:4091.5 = 0.0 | 9.67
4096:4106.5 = 1.6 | 8.31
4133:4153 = 0.0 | 9.84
